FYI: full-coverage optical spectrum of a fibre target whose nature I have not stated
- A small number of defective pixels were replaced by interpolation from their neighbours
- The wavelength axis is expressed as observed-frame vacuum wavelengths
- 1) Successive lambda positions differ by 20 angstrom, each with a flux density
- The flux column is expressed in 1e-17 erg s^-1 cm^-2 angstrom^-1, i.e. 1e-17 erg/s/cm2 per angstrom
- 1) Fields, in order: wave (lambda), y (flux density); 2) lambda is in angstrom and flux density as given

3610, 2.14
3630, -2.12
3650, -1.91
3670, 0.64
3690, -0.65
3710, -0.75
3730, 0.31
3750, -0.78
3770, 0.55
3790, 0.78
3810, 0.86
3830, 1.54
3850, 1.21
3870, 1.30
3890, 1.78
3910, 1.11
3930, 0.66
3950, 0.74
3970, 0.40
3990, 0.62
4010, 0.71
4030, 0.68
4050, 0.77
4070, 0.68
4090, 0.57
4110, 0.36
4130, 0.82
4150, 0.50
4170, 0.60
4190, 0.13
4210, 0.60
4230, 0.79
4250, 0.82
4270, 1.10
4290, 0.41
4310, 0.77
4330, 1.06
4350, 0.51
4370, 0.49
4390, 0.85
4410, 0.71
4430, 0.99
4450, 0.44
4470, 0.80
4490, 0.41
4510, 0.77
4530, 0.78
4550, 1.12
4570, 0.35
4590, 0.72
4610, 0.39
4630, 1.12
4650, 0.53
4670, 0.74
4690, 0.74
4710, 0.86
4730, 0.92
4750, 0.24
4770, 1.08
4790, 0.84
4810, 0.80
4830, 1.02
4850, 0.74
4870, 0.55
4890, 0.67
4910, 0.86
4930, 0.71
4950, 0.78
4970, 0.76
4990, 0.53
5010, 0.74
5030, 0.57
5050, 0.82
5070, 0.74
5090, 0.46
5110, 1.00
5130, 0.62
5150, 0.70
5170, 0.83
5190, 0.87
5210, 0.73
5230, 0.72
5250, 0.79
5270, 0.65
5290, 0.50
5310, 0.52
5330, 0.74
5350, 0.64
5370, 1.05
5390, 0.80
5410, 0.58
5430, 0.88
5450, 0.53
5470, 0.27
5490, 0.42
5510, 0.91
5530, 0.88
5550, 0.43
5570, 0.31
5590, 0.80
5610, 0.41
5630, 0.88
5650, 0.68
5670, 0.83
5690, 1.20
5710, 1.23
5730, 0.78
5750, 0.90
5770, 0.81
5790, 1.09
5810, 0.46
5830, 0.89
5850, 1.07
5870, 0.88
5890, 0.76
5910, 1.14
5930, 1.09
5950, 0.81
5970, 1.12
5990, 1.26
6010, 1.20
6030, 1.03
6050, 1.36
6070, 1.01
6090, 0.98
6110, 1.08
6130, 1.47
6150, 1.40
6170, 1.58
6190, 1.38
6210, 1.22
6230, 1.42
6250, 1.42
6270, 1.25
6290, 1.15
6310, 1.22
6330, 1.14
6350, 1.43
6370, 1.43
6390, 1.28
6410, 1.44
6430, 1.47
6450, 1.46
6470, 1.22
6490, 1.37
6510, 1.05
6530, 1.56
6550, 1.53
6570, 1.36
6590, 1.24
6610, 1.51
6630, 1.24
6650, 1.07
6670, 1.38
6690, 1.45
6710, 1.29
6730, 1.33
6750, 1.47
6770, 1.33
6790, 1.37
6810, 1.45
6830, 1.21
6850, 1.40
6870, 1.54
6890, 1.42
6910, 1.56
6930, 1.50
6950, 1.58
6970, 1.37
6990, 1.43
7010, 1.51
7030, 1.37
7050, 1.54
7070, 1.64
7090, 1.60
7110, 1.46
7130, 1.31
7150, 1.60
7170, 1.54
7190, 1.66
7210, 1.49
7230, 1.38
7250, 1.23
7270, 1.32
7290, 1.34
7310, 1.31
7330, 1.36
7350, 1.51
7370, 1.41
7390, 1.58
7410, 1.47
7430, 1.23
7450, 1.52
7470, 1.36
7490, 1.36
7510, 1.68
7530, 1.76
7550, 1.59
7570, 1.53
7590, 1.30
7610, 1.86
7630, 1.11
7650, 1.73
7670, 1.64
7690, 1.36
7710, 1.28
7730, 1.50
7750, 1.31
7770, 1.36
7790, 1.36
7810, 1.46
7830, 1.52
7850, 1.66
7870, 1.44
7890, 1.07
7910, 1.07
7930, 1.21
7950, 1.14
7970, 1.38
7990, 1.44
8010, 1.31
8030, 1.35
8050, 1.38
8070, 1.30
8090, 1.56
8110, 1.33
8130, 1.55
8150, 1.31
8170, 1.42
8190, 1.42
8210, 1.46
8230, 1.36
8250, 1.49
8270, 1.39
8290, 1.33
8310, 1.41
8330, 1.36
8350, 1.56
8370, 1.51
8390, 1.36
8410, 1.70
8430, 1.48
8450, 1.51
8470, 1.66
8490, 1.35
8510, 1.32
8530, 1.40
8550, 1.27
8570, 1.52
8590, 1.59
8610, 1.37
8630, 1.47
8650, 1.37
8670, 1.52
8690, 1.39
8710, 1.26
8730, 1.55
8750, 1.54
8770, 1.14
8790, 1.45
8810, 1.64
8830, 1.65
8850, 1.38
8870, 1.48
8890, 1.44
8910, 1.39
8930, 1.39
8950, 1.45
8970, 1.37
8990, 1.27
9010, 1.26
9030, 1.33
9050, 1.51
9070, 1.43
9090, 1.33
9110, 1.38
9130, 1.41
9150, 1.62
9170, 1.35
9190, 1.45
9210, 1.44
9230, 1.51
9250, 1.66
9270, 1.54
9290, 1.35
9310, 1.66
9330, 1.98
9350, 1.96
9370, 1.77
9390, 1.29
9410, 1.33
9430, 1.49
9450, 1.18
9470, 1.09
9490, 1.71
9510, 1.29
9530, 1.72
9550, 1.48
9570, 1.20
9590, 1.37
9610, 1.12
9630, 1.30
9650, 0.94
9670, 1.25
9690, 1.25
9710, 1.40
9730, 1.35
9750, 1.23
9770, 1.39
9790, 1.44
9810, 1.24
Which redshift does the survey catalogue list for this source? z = 0.532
